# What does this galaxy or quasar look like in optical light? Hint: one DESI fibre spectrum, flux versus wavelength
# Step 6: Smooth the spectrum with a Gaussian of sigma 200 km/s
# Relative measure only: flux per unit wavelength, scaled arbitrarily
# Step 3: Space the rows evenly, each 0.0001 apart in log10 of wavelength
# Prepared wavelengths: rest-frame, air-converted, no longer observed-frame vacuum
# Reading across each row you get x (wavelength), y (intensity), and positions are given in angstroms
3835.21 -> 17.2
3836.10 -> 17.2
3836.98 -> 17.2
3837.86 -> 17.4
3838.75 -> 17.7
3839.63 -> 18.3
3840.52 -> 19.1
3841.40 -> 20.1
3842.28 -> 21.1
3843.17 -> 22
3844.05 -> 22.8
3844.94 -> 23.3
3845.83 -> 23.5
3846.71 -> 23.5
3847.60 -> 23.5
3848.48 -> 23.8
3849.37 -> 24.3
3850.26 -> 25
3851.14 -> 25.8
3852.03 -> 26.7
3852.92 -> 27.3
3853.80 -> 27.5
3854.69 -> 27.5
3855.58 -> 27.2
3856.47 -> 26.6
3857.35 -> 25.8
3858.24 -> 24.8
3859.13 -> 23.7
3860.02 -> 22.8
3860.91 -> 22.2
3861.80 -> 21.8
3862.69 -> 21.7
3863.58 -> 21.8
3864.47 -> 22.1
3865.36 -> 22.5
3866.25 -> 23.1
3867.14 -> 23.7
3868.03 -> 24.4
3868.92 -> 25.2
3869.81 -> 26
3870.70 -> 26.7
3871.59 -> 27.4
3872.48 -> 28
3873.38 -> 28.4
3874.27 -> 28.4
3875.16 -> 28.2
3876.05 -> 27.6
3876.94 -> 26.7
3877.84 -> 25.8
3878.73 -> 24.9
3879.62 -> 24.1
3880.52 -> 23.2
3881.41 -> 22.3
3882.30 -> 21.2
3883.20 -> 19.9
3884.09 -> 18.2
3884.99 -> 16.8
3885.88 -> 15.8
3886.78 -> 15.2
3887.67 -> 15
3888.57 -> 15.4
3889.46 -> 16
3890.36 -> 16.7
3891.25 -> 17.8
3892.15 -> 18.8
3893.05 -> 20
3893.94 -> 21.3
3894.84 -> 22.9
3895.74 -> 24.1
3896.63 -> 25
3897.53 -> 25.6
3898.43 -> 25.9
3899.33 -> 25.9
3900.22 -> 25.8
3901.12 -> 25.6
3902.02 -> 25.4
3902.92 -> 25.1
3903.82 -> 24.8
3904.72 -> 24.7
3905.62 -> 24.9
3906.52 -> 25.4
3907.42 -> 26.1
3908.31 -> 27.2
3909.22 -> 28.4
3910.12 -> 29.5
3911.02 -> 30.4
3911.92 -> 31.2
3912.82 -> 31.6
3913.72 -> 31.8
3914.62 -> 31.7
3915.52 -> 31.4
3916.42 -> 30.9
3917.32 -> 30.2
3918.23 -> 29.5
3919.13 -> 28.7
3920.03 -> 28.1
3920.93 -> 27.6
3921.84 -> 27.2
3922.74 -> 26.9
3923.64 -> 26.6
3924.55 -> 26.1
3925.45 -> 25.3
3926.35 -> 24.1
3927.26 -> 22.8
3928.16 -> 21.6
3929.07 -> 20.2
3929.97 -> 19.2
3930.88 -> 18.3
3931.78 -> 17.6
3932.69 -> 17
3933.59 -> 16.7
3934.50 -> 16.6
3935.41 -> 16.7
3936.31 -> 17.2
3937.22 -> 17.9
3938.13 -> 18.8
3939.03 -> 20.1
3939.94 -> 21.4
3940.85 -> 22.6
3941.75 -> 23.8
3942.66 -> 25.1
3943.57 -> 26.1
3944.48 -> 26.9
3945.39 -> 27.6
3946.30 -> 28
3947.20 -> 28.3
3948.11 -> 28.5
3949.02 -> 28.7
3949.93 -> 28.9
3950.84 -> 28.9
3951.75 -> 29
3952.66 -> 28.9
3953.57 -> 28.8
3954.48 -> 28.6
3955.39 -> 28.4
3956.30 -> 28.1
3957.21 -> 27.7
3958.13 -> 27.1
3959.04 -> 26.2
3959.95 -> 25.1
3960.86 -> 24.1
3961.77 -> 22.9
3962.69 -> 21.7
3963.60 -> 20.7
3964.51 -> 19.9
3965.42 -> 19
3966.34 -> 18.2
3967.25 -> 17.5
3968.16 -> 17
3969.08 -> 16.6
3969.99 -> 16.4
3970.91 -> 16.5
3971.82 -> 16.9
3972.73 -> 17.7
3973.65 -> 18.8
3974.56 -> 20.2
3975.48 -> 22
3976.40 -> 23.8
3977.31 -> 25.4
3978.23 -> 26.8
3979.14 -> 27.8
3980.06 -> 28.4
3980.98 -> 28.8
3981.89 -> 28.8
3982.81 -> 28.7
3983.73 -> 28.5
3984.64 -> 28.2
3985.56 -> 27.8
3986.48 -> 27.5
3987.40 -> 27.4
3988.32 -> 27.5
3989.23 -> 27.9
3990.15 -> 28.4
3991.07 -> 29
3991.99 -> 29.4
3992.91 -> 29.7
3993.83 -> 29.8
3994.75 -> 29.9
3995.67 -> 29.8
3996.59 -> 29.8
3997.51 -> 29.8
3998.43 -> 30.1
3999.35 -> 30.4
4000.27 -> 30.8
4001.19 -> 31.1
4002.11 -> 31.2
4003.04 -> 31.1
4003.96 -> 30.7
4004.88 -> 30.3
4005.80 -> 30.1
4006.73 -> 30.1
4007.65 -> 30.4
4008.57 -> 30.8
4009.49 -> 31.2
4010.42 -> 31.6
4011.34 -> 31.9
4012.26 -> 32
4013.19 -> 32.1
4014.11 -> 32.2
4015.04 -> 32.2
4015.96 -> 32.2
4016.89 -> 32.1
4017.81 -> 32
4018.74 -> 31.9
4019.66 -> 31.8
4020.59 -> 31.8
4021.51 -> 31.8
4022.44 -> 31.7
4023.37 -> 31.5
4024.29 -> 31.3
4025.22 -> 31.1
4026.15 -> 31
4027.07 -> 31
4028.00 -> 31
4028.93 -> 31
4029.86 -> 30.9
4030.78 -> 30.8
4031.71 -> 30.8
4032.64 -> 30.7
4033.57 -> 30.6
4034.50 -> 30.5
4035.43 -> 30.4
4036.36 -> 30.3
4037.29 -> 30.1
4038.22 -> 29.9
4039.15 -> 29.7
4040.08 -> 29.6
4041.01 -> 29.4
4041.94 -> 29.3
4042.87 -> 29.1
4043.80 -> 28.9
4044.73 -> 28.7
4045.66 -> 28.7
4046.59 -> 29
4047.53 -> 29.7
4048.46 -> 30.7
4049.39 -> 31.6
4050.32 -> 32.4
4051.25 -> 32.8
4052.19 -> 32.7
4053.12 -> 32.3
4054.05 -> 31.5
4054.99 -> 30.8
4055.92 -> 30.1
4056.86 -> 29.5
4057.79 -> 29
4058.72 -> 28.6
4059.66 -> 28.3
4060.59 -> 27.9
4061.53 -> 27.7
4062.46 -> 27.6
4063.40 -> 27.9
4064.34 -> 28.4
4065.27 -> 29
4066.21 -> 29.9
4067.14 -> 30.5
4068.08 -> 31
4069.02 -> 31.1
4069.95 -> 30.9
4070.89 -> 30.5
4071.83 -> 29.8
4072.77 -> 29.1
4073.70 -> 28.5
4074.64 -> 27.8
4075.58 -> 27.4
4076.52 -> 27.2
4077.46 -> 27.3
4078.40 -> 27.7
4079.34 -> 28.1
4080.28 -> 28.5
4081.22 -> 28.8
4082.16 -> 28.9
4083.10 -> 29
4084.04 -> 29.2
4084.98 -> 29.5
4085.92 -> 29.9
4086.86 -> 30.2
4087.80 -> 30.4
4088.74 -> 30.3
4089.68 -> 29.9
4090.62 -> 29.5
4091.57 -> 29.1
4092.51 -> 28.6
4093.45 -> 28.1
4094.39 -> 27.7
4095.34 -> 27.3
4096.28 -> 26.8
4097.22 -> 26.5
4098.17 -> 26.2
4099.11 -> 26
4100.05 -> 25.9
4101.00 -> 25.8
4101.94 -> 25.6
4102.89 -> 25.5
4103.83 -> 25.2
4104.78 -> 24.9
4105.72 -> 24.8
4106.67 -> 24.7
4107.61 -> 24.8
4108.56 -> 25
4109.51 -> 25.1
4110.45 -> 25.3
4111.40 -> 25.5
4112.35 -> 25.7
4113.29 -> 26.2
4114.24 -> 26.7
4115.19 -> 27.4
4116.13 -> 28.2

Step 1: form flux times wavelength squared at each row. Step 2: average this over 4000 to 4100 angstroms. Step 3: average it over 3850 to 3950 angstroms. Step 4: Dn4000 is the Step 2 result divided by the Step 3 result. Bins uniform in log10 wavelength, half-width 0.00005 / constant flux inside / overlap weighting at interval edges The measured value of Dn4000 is 1.33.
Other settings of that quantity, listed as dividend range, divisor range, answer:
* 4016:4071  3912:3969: 1.30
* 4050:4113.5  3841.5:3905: 1.34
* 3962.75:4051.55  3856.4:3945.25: 1.26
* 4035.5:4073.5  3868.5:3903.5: 1.42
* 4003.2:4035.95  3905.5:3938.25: 1.32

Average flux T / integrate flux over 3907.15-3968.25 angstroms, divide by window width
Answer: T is 25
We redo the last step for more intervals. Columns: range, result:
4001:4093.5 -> 30.1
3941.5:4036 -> 27.8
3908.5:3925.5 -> 29.2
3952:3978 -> 22.4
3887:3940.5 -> 23.8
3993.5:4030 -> 31.1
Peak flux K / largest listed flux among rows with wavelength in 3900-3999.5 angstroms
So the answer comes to 31.8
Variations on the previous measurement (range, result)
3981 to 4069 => 32.8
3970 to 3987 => 28.8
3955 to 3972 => 28.4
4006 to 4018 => 32.2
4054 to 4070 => 31.5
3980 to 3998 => 29.9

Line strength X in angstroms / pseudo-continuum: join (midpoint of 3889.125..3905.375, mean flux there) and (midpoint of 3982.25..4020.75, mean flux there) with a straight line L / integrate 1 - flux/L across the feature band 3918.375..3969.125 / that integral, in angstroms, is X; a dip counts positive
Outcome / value 4.8 angstroms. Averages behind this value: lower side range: 22.9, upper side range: 30.3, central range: 23.7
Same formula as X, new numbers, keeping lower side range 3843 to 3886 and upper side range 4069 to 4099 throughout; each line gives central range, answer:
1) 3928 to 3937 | 2.7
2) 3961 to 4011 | 1.1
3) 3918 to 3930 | 0.0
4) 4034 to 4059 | -2.0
